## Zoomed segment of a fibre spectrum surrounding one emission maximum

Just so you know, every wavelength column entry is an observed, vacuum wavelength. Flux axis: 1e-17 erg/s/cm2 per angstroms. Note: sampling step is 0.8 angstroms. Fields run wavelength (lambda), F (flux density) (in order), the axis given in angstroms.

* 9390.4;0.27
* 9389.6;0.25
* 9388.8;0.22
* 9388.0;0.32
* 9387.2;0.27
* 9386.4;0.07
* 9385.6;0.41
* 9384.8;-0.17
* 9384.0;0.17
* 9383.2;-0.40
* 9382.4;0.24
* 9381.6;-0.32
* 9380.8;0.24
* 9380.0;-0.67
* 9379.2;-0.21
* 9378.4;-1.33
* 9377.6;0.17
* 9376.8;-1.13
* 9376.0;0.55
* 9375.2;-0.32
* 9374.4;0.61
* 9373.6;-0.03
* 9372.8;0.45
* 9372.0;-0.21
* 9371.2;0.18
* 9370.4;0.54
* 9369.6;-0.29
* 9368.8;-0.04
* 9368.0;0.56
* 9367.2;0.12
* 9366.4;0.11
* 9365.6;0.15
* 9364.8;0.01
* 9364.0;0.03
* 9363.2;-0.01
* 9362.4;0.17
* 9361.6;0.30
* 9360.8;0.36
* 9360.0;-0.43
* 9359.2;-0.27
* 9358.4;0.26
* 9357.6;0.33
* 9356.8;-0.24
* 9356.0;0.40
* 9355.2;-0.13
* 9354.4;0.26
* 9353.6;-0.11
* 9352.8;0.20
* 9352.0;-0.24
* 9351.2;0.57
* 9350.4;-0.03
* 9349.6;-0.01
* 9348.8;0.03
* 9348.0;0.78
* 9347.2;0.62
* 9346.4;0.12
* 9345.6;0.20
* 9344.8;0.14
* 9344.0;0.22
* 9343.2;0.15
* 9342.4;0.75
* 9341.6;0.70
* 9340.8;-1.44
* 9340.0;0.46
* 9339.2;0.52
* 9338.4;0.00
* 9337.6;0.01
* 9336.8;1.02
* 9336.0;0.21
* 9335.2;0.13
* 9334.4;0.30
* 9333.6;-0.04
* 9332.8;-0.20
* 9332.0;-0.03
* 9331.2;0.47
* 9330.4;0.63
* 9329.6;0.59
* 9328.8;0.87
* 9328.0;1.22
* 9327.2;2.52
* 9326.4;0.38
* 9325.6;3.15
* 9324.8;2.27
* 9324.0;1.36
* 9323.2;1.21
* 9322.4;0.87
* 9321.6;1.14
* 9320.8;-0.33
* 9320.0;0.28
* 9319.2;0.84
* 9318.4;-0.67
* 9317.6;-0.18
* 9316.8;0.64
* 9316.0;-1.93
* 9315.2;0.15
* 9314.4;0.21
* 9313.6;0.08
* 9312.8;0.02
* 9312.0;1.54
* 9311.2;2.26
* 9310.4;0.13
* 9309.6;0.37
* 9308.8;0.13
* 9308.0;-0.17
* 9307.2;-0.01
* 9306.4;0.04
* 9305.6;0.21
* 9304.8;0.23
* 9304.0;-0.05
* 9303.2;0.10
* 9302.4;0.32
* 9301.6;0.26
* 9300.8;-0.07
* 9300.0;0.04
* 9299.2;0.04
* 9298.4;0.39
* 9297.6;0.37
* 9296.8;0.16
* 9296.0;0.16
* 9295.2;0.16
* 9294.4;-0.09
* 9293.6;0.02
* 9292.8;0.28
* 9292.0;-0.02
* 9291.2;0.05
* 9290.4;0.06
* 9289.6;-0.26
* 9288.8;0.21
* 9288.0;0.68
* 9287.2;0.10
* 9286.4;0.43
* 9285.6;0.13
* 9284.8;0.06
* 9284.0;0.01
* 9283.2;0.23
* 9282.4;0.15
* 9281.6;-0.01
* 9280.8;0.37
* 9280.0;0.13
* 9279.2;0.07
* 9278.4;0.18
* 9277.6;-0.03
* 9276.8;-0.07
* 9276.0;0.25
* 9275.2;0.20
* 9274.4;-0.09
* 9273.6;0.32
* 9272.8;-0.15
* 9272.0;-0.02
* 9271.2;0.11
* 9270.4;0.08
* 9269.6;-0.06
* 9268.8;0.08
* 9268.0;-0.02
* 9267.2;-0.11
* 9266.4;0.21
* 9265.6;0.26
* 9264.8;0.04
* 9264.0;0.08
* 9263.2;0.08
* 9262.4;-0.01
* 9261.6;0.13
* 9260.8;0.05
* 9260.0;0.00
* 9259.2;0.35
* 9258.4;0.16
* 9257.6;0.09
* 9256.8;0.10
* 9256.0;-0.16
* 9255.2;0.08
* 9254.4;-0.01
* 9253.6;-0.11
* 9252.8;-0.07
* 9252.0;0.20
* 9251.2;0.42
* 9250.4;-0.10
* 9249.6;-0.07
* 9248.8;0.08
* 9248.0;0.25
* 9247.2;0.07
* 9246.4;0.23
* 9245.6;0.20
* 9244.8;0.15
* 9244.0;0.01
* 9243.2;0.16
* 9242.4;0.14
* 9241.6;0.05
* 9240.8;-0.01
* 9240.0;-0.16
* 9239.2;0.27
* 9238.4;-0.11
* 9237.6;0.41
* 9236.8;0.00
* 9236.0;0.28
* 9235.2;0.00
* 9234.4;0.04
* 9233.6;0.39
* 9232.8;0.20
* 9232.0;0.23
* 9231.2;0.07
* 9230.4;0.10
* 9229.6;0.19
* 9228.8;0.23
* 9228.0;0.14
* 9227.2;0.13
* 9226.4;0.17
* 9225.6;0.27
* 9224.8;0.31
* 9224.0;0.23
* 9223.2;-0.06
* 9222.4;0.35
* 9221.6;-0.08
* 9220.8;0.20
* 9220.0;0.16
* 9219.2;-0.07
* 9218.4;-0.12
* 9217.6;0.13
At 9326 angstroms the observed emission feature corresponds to H-beta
